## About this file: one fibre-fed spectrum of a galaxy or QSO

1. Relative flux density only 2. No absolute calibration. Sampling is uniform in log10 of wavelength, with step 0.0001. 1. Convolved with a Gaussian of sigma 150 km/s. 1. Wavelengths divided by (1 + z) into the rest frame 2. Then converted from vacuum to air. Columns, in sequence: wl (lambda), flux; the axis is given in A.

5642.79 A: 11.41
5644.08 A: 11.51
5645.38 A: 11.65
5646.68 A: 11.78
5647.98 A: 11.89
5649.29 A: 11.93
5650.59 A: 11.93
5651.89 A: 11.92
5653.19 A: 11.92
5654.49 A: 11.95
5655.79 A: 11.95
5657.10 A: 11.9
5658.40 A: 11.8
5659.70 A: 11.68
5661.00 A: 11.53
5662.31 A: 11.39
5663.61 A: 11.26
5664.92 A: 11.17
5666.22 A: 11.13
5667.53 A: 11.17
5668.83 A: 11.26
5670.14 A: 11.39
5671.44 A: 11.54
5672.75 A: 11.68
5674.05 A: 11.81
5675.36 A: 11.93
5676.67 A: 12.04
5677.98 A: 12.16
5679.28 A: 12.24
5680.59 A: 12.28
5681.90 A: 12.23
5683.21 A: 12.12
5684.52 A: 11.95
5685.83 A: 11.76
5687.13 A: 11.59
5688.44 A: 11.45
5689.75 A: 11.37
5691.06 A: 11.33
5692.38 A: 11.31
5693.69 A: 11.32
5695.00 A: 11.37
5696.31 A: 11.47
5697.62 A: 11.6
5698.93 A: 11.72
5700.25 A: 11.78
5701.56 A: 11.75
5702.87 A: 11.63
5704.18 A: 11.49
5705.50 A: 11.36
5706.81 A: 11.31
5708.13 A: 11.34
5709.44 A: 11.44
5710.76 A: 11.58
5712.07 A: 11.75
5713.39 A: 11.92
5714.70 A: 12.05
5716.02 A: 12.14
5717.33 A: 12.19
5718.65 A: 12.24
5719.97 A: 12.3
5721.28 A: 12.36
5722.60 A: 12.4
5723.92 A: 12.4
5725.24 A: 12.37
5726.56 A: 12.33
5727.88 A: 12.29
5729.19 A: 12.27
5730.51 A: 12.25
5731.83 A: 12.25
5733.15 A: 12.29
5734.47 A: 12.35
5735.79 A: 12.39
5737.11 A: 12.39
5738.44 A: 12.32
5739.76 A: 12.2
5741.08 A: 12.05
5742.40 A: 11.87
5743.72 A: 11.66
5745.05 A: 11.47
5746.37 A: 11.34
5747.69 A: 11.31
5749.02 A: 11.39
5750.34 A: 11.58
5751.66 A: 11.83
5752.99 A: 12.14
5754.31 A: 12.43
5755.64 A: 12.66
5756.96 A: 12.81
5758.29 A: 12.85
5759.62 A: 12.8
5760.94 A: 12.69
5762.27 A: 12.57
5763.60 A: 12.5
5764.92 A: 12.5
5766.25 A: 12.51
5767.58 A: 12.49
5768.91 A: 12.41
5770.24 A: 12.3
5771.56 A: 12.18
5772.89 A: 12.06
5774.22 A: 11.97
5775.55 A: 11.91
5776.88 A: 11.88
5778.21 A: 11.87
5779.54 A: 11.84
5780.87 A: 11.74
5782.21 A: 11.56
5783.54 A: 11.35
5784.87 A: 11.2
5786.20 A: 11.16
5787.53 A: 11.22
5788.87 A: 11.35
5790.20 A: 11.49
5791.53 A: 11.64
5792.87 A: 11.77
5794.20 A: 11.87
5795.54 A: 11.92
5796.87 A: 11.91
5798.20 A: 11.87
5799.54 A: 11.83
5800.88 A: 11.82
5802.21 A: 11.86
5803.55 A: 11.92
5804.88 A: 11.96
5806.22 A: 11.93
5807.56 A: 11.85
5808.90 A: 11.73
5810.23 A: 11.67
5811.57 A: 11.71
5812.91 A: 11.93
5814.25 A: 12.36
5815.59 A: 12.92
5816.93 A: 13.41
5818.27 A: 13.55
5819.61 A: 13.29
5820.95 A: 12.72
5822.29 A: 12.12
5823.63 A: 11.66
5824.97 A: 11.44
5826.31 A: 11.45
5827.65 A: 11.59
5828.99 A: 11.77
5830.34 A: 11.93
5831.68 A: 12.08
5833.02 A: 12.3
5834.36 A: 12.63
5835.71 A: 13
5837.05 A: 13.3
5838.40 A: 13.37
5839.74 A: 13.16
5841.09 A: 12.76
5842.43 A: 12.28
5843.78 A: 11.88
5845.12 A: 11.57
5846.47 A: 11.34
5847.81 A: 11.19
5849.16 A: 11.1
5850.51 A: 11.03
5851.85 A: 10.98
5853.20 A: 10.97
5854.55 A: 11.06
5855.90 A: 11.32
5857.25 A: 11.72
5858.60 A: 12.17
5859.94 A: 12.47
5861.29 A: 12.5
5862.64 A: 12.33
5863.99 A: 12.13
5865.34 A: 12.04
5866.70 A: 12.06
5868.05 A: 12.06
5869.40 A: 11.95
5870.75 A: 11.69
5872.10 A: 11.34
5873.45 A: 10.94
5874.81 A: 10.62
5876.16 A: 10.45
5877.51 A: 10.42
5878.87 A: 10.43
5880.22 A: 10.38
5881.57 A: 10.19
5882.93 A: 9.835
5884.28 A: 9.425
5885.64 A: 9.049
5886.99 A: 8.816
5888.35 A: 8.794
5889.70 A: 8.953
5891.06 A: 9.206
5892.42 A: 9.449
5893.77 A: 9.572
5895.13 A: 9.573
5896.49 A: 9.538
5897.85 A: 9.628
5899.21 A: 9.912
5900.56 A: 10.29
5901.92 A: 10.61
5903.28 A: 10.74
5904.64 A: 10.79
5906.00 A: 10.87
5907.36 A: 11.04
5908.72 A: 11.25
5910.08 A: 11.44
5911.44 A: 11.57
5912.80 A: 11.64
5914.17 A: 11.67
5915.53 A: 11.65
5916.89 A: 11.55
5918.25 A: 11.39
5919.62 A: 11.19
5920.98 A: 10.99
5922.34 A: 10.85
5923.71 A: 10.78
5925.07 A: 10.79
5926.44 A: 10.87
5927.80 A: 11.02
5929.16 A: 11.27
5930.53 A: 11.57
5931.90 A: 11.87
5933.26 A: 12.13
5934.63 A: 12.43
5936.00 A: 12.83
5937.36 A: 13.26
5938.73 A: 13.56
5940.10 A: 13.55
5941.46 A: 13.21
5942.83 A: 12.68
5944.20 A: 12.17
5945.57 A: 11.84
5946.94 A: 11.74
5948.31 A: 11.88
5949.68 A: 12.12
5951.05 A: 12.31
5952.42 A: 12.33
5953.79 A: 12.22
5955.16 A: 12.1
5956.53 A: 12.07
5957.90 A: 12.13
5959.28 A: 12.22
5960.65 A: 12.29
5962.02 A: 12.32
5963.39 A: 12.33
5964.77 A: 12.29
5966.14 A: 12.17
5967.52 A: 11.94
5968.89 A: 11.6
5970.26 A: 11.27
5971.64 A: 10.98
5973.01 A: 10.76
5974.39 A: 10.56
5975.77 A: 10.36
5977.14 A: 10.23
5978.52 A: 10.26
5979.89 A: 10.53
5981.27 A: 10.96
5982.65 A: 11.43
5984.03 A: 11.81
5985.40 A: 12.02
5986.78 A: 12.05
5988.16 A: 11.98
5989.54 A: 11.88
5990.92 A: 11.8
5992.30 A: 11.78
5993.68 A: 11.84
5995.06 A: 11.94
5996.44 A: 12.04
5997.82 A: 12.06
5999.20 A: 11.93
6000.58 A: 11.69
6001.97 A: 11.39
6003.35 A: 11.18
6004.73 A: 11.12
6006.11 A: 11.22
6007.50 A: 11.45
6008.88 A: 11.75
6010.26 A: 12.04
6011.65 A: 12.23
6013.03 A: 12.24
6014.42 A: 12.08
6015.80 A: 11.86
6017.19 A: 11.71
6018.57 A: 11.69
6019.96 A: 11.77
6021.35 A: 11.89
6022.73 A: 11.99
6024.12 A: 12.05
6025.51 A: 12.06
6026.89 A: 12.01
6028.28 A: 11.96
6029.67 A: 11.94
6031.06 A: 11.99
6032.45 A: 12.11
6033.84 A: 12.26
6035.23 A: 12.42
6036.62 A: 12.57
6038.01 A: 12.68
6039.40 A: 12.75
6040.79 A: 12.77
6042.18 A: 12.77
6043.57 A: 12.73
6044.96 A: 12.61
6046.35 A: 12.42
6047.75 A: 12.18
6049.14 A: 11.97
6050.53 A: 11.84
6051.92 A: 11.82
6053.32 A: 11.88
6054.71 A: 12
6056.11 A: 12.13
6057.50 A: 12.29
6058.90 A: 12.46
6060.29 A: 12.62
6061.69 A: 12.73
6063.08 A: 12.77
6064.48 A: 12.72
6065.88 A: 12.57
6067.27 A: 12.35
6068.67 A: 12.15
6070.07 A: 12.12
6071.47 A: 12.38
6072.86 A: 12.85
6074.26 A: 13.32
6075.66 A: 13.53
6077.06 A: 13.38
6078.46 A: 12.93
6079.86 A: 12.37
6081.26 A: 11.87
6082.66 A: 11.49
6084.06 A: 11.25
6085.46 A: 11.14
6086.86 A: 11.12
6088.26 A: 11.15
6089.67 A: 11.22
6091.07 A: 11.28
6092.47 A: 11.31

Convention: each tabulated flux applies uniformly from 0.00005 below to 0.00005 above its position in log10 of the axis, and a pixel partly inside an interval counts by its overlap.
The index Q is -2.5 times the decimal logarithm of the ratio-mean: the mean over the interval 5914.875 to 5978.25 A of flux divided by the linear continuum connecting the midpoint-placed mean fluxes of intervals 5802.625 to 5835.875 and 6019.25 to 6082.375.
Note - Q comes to 0.04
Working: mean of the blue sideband 12.2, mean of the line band 11.8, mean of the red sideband 12.4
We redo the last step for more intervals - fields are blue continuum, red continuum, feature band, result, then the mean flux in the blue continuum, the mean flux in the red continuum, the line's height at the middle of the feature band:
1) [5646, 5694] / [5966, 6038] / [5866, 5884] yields 0.07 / 11.7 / 11.7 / 11.7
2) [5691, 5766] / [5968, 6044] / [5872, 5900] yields 0.21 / 12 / 11.8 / 11.9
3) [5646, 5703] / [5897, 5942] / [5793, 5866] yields -0.05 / 11.7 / 11.5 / 11.5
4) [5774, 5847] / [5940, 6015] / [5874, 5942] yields 0.10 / 12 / 11.8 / 11.9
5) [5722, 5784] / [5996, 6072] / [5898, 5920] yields 0.10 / 12.2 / 12.1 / 12.1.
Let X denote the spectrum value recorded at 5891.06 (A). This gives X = 9.206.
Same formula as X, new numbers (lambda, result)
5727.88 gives 12.29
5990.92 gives 11.8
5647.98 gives 11.89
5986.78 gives 12.05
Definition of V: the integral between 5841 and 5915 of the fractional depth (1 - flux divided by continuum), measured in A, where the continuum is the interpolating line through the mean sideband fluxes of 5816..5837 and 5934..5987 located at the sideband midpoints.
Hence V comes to 8.0 A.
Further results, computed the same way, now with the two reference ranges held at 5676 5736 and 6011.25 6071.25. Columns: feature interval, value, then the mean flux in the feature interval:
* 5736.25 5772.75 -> -0.7 A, 12.2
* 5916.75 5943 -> 0.5 A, 11.9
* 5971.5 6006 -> 2.3 A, 11.4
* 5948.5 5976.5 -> 0.8 A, 11.8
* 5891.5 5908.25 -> 2.7 A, 10.2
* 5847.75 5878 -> 1.4 A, 11.5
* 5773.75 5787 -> 0.4 A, 11.6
